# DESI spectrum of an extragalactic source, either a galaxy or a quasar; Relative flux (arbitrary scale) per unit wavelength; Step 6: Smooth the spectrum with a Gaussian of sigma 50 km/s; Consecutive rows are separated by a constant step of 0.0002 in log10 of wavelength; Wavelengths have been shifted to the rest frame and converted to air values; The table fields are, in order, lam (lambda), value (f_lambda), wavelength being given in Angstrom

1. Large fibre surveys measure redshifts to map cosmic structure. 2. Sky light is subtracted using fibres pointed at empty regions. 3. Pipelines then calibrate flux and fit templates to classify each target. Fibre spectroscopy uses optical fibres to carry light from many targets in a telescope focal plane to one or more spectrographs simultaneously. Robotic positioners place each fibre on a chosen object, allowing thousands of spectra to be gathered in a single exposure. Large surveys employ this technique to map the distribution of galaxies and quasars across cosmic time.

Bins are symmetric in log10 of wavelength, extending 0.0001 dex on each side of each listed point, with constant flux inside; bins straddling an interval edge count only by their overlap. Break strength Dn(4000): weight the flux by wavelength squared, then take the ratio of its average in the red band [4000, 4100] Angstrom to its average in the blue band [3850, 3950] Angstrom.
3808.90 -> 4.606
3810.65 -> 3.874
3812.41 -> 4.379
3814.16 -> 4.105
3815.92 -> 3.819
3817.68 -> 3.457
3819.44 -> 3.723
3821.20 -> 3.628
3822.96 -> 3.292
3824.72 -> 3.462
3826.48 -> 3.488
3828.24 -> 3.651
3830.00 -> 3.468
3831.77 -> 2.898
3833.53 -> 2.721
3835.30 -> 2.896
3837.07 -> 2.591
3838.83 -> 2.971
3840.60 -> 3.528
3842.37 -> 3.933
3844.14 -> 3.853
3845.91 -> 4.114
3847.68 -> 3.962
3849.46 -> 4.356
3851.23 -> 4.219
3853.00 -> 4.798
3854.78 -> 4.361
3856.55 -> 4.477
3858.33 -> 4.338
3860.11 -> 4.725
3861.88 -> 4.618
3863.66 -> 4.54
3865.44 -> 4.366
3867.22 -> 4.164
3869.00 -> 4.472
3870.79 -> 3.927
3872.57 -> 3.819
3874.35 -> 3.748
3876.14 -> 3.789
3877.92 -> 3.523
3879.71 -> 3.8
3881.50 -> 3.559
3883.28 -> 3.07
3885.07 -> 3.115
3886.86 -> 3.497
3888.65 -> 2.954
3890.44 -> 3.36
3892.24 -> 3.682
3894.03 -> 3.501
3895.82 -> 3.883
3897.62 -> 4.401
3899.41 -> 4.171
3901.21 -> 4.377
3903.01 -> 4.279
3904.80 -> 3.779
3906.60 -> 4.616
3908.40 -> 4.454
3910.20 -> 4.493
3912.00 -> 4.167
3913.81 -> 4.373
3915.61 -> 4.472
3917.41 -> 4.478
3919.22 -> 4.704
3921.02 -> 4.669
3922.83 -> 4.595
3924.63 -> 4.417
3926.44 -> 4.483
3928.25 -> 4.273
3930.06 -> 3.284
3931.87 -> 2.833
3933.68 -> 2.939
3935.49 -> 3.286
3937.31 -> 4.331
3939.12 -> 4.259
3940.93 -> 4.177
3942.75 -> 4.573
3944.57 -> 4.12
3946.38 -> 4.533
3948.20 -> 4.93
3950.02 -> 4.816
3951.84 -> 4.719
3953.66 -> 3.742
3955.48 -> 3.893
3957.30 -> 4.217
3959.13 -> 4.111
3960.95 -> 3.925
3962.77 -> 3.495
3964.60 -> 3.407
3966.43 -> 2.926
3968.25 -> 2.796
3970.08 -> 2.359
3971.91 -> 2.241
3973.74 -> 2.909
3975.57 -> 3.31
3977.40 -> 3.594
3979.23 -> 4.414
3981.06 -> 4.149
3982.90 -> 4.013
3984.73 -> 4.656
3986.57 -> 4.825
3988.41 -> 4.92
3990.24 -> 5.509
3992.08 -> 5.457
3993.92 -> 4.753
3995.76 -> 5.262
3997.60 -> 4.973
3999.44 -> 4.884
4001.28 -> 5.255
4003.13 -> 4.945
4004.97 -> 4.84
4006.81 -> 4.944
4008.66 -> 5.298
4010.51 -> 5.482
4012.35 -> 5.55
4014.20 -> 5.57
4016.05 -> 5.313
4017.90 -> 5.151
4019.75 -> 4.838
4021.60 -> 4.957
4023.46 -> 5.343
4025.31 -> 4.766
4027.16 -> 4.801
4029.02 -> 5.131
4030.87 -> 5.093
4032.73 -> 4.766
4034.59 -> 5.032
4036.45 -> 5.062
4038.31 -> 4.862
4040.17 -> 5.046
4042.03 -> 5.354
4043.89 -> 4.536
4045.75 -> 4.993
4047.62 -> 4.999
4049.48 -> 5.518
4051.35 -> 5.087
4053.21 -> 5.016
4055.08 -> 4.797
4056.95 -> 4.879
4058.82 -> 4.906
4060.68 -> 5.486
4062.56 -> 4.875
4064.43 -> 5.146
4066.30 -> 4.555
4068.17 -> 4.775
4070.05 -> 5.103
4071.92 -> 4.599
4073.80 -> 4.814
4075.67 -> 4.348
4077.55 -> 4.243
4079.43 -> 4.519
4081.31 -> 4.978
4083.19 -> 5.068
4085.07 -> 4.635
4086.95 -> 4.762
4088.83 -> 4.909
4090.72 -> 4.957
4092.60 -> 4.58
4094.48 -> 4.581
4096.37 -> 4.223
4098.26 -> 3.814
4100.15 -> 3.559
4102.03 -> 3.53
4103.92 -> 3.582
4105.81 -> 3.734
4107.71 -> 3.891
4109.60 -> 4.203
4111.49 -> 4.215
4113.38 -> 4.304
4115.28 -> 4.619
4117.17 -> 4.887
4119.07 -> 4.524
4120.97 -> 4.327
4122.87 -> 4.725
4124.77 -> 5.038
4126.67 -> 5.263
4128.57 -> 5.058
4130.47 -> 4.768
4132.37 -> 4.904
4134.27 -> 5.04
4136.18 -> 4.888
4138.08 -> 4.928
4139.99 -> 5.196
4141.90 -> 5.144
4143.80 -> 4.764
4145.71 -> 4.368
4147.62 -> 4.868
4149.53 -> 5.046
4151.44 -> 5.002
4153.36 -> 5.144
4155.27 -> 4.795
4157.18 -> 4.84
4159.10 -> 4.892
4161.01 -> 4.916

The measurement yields 1.3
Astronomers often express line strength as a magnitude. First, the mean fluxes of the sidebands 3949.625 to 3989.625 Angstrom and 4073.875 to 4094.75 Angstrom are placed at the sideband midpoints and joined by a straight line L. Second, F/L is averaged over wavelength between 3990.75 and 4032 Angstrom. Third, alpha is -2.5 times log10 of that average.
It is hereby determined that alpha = -0.24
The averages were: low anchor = 3.79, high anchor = 4.7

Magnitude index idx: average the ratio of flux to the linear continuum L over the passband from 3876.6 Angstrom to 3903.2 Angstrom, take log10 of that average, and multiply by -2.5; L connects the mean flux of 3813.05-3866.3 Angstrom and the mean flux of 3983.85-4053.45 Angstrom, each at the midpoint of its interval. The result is 0.14 mag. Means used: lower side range 3.82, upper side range 5.07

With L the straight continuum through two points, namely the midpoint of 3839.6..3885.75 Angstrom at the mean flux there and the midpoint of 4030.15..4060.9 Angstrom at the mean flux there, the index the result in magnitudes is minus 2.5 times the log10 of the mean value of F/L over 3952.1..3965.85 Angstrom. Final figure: 0.18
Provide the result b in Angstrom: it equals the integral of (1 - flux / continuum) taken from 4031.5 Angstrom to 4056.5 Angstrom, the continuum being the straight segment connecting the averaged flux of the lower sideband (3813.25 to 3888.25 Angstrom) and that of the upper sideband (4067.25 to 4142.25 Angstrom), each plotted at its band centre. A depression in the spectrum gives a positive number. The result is -3.5 Angstrom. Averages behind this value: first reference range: 3.78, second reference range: 4.58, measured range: 5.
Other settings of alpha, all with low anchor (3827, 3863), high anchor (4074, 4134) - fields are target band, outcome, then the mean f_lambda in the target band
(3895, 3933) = -0.063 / 4.24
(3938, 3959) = -0.067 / 4.35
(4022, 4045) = -0.158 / 4.98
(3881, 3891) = 0.208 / 3.25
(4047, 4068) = -0.150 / 5.02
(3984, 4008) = -0.191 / 5.02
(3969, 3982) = 0.260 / 3.28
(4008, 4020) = -0.246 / 5.34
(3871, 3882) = 0.052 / 3.73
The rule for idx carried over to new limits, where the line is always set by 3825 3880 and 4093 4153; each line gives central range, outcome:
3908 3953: -0.05 mag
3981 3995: -0.15 mag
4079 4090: -0.09 mag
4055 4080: -0.09 mag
